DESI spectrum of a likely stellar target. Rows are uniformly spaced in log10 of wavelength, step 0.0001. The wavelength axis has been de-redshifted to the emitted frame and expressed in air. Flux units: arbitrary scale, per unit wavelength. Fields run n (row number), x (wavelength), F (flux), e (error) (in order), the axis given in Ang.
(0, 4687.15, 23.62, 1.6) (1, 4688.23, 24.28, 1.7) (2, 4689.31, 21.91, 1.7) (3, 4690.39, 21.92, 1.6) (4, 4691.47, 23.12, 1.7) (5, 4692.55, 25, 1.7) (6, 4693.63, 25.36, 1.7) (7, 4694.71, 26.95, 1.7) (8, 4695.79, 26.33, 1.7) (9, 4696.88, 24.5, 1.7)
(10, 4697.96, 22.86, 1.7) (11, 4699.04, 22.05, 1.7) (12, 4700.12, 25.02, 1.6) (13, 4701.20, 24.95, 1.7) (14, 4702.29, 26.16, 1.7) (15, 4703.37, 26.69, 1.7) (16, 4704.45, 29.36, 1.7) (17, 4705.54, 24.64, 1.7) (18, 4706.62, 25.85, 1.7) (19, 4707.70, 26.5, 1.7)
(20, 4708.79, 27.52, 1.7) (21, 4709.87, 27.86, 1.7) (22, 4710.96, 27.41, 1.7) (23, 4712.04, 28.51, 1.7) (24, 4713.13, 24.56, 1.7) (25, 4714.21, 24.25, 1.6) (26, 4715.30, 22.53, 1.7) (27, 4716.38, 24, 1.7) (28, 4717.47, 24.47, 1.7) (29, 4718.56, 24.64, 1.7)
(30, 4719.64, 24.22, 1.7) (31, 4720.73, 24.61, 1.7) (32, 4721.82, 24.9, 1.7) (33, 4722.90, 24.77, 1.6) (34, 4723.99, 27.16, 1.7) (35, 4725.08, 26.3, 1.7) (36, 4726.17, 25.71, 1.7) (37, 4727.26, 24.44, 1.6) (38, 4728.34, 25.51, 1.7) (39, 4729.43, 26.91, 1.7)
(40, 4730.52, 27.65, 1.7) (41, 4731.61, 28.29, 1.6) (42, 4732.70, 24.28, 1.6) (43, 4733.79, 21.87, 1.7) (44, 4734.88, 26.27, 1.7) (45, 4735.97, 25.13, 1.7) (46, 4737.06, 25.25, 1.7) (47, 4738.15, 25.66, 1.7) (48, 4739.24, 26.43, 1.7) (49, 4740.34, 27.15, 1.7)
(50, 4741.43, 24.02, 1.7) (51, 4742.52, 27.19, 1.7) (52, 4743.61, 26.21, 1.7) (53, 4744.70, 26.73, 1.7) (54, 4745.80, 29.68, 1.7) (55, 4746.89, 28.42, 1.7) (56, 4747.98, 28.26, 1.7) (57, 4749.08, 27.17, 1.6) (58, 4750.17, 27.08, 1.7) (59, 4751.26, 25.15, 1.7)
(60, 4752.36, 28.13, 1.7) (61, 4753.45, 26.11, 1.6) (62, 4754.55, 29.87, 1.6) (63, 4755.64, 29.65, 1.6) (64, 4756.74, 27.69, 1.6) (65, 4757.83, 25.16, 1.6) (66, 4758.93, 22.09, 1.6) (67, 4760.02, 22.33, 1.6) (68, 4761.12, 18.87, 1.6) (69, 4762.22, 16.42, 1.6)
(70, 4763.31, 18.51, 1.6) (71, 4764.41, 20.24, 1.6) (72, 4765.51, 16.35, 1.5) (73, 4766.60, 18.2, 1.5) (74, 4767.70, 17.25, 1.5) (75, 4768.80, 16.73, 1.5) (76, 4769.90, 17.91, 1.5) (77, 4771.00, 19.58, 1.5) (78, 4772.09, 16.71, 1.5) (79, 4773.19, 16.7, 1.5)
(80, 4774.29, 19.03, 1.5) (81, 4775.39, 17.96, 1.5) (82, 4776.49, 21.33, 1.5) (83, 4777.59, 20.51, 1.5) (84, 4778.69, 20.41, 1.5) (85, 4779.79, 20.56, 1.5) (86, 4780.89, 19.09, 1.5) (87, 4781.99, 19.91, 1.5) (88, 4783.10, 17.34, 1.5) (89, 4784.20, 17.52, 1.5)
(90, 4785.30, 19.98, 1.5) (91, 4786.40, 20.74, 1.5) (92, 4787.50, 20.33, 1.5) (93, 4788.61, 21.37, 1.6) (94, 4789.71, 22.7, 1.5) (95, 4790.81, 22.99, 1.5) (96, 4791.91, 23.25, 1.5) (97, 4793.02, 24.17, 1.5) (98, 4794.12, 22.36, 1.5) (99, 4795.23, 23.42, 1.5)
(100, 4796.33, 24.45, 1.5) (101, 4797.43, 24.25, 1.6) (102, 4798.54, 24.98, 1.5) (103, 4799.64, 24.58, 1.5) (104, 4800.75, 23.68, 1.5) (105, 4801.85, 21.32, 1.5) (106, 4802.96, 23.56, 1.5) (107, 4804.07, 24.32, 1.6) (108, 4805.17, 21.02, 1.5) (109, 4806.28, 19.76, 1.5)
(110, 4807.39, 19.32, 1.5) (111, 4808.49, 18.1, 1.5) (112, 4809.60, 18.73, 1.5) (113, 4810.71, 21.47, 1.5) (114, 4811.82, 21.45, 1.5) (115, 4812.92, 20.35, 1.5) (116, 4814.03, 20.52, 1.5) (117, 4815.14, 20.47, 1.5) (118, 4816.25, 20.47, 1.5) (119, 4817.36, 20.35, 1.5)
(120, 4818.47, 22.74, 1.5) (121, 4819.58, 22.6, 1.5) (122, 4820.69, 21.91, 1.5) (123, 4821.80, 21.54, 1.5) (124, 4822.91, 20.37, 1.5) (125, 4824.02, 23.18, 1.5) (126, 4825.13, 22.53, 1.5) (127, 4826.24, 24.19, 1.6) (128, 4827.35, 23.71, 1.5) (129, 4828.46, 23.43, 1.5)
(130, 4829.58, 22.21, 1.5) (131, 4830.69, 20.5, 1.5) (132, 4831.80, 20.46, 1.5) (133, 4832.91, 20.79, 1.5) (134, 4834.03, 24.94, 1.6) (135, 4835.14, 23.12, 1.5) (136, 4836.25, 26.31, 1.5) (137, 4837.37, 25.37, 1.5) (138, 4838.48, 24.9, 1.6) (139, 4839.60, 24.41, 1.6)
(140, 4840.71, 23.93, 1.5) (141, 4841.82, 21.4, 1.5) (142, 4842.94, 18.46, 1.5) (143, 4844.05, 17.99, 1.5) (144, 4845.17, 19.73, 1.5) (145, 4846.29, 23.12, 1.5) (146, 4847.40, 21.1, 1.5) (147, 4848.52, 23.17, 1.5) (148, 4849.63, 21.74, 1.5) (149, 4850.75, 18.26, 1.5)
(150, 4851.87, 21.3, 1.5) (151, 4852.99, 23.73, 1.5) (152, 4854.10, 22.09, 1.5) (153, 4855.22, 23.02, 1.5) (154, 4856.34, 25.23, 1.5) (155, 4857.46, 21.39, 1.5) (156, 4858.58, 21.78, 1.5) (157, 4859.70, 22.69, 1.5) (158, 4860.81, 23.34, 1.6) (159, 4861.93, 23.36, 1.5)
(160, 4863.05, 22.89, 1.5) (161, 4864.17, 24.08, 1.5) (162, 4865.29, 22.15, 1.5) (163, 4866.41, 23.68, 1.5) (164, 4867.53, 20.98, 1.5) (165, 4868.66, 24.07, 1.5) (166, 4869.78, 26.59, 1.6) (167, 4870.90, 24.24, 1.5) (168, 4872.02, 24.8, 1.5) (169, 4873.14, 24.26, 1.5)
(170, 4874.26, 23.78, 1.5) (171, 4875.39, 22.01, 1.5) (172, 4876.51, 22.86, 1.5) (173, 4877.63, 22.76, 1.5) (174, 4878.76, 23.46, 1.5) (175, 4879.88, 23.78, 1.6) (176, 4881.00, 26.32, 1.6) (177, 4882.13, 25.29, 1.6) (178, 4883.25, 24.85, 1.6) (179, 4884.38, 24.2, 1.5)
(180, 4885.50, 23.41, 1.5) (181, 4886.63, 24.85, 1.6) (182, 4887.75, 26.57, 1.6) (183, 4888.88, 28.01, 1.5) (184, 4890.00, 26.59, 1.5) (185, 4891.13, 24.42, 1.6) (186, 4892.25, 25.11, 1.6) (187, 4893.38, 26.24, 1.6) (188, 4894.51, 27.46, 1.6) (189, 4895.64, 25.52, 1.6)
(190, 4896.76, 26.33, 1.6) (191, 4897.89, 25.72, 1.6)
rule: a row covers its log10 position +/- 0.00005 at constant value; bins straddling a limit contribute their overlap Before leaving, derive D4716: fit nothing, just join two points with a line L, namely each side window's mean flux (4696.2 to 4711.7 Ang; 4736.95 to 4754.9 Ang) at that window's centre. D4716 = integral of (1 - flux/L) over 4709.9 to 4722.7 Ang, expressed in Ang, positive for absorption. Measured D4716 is 0.6 Ang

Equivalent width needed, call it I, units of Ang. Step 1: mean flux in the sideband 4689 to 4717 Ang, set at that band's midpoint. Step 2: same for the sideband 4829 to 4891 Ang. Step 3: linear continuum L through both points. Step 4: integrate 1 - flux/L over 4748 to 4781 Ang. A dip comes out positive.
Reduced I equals 3.9 Ang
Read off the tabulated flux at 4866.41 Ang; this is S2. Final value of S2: 23.68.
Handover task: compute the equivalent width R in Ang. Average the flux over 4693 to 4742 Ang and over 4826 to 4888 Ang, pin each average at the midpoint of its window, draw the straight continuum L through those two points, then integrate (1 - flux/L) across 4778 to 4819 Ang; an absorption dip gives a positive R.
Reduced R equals 4.6 Ang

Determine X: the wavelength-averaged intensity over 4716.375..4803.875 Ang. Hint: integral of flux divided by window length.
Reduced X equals 23.3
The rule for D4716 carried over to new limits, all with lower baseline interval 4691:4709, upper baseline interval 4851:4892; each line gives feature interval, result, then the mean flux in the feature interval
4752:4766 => 1.0 Ang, 23.1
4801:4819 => 2.6 Ang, 20.9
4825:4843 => 0.8 Ang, 23.1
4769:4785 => 3.8 Ang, 18.9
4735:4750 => -1.0 Ang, 26.7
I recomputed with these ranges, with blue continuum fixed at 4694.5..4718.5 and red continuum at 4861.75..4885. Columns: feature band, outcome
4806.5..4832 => 3.20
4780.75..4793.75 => 2.03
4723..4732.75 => -0.37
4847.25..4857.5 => 0.80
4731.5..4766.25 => 0.20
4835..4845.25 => 0.64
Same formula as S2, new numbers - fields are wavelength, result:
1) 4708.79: 27.52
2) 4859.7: 22.69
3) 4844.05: 17.99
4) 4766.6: 18.2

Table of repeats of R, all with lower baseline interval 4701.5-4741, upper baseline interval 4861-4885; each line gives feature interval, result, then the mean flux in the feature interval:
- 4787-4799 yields 0.8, 23.1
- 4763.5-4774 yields 3.1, 17.8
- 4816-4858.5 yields 3.5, 22.3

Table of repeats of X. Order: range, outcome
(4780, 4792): 20.4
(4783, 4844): 22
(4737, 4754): 26.8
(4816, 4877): 22.6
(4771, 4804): 21.2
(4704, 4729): 25.6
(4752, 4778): 20.9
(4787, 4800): 23.2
